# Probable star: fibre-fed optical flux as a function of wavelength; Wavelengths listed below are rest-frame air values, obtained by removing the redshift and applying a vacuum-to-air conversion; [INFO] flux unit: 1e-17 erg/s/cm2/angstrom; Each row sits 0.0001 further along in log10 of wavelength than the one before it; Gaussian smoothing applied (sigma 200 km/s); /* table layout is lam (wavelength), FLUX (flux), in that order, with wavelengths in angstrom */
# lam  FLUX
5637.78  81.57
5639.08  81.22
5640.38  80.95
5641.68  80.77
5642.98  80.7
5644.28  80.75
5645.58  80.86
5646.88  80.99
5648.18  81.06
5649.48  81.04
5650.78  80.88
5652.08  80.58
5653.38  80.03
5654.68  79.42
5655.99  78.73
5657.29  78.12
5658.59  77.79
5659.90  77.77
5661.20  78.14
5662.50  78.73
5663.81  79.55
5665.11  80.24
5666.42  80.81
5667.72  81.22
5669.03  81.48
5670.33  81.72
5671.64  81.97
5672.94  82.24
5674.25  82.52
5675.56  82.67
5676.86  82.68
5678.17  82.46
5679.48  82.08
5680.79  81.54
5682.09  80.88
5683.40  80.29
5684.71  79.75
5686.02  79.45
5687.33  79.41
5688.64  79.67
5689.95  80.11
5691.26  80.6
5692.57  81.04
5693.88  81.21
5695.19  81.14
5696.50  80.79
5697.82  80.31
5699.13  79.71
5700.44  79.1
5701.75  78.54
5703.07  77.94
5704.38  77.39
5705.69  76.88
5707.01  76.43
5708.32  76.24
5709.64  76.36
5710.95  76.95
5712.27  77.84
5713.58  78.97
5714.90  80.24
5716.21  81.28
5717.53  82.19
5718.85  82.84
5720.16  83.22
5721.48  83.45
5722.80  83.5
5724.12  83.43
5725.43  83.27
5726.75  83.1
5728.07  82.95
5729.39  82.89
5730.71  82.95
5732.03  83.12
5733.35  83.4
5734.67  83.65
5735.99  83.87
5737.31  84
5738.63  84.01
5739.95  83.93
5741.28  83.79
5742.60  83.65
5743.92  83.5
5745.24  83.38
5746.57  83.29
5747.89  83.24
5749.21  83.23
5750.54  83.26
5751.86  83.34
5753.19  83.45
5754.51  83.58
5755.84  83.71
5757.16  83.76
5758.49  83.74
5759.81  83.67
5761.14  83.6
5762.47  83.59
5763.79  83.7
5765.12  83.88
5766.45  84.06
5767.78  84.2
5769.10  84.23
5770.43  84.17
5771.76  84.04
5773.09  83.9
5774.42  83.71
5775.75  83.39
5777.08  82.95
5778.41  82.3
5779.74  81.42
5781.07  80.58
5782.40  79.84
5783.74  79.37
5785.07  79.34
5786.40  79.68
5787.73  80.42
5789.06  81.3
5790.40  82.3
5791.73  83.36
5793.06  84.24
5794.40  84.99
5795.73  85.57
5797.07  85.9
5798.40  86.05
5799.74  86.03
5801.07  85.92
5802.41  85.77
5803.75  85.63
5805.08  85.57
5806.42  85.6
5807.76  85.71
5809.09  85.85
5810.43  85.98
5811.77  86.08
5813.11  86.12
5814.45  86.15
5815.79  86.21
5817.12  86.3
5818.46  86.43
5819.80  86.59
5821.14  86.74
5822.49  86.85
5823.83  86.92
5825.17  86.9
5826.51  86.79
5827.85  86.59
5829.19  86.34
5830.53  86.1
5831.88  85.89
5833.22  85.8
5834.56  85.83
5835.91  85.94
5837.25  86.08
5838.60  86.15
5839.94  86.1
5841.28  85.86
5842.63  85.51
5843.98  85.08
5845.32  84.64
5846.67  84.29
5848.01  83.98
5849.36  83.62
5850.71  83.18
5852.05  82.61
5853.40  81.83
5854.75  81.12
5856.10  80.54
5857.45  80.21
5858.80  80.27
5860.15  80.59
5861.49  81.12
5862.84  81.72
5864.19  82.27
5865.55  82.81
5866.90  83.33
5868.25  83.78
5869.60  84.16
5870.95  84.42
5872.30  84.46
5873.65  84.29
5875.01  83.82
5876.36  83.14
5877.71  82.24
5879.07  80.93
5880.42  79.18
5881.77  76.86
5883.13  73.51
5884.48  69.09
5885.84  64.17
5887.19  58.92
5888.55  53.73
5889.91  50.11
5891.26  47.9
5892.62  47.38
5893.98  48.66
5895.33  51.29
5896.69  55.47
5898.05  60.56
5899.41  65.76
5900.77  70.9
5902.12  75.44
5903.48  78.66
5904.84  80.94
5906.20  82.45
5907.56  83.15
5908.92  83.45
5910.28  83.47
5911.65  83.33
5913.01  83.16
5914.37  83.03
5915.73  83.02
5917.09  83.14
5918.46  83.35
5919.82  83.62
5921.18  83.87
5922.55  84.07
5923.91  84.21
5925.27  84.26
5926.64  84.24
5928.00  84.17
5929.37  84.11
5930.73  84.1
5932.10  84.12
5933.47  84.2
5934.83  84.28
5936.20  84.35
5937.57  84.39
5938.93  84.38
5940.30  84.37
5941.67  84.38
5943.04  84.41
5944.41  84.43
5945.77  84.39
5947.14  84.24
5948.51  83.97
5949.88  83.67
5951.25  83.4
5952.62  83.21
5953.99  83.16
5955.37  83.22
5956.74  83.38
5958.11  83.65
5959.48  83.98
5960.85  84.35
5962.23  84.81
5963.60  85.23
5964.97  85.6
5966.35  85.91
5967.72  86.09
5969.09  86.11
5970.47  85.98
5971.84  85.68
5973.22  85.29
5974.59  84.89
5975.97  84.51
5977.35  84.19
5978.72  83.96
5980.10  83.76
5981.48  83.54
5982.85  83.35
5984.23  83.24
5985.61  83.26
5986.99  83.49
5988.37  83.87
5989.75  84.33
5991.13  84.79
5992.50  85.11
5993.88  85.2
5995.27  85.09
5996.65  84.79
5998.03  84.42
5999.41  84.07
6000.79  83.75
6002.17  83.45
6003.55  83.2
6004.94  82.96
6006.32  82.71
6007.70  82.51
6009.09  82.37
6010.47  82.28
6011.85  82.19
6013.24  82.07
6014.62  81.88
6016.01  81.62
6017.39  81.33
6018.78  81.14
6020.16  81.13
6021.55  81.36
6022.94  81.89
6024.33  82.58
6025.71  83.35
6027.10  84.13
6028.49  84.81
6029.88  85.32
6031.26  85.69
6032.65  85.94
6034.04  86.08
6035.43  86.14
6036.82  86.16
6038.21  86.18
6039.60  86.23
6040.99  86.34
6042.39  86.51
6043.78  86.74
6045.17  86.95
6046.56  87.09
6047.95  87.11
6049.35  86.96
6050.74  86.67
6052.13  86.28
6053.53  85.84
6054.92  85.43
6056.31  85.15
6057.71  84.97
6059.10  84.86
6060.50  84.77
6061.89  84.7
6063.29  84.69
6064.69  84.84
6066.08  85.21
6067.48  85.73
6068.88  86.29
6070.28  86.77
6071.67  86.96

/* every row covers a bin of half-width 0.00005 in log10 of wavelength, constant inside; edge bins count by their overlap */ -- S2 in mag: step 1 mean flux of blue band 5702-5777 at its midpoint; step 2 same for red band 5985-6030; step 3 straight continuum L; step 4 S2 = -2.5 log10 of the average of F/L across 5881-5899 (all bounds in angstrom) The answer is 0.378 mag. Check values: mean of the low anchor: 82.4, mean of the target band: 58.5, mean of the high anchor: 83.2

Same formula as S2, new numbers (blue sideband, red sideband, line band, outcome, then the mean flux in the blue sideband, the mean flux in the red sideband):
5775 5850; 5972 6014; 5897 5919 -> 0.08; 84.8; 83.8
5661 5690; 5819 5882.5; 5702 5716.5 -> 0.05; 80.9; 83.9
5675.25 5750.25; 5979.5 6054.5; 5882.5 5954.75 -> 0.09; 81.3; 84.3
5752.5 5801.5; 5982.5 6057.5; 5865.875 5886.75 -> 0.05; 83.2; 84.3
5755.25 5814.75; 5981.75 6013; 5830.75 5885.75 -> 0.02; 83.8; 83.6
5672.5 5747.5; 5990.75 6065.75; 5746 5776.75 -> -0.03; 81.3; 84.5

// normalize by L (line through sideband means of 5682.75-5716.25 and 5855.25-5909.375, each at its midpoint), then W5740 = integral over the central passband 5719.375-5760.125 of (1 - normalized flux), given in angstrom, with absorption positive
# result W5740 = -2.93 angstrom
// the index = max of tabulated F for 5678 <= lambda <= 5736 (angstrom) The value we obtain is 83.87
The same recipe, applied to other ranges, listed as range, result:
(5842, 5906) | 85.51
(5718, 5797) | 85.57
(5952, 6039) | 86.18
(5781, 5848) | 86.92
